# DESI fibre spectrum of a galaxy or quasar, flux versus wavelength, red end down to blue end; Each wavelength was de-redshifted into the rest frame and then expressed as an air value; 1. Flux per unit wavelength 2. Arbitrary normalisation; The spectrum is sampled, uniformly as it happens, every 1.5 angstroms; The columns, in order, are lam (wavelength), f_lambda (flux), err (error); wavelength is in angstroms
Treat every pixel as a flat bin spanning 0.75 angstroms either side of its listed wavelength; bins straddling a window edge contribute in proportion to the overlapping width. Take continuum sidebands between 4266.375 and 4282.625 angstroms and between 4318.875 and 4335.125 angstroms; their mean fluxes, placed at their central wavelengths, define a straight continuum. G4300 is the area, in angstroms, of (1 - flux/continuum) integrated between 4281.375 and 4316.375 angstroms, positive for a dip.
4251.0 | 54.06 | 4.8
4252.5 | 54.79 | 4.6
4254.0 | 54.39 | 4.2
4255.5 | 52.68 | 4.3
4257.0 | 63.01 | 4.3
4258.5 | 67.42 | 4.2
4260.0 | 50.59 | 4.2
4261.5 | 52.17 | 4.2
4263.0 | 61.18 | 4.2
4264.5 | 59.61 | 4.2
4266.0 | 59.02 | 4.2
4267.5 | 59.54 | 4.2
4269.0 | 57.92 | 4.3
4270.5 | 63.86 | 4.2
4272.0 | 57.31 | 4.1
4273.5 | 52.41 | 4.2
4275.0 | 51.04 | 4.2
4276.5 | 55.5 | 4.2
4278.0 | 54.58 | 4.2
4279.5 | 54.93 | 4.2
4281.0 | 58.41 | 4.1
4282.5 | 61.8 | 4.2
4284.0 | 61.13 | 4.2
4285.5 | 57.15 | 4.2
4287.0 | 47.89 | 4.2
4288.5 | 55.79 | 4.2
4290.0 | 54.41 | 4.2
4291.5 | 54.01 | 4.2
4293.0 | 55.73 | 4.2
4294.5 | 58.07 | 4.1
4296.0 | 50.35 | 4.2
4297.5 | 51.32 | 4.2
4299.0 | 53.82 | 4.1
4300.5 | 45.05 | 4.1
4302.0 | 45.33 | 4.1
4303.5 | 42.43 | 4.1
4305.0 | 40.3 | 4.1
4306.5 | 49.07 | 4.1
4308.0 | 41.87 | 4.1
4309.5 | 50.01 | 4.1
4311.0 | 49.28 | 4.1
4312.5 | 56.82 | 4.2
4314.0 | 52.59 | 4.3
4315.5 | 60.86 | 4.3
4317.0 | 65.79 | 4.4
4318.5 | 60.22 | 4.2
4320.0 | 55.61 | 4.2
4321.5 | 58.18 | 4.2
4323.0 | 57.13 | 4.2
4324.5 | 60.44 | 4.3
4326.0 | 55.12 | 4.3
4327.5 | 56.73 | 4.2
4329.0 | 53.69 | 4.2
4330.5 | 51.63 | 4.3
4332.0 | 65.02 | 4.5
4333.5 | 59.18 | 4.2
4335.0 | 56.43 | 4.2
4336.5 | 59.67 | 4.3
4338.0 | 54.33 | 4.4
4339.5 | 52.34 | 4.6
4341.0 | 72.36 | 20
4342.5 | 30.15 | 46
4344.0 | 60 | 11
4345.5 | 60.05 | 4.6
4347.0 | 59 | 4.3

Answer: 3.1 angstroms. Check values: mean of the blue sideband 56.9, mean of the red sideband 57.3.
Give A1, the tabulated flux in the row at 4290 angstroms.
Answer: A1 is 54.41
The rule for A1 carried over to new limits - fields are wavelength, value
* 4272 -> 57.31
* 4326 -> 55.12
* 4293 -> 55.73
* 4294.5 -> 58.07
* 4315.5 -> 60.86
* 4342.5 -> 30.15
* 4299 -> 53.82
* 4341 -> 72.36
